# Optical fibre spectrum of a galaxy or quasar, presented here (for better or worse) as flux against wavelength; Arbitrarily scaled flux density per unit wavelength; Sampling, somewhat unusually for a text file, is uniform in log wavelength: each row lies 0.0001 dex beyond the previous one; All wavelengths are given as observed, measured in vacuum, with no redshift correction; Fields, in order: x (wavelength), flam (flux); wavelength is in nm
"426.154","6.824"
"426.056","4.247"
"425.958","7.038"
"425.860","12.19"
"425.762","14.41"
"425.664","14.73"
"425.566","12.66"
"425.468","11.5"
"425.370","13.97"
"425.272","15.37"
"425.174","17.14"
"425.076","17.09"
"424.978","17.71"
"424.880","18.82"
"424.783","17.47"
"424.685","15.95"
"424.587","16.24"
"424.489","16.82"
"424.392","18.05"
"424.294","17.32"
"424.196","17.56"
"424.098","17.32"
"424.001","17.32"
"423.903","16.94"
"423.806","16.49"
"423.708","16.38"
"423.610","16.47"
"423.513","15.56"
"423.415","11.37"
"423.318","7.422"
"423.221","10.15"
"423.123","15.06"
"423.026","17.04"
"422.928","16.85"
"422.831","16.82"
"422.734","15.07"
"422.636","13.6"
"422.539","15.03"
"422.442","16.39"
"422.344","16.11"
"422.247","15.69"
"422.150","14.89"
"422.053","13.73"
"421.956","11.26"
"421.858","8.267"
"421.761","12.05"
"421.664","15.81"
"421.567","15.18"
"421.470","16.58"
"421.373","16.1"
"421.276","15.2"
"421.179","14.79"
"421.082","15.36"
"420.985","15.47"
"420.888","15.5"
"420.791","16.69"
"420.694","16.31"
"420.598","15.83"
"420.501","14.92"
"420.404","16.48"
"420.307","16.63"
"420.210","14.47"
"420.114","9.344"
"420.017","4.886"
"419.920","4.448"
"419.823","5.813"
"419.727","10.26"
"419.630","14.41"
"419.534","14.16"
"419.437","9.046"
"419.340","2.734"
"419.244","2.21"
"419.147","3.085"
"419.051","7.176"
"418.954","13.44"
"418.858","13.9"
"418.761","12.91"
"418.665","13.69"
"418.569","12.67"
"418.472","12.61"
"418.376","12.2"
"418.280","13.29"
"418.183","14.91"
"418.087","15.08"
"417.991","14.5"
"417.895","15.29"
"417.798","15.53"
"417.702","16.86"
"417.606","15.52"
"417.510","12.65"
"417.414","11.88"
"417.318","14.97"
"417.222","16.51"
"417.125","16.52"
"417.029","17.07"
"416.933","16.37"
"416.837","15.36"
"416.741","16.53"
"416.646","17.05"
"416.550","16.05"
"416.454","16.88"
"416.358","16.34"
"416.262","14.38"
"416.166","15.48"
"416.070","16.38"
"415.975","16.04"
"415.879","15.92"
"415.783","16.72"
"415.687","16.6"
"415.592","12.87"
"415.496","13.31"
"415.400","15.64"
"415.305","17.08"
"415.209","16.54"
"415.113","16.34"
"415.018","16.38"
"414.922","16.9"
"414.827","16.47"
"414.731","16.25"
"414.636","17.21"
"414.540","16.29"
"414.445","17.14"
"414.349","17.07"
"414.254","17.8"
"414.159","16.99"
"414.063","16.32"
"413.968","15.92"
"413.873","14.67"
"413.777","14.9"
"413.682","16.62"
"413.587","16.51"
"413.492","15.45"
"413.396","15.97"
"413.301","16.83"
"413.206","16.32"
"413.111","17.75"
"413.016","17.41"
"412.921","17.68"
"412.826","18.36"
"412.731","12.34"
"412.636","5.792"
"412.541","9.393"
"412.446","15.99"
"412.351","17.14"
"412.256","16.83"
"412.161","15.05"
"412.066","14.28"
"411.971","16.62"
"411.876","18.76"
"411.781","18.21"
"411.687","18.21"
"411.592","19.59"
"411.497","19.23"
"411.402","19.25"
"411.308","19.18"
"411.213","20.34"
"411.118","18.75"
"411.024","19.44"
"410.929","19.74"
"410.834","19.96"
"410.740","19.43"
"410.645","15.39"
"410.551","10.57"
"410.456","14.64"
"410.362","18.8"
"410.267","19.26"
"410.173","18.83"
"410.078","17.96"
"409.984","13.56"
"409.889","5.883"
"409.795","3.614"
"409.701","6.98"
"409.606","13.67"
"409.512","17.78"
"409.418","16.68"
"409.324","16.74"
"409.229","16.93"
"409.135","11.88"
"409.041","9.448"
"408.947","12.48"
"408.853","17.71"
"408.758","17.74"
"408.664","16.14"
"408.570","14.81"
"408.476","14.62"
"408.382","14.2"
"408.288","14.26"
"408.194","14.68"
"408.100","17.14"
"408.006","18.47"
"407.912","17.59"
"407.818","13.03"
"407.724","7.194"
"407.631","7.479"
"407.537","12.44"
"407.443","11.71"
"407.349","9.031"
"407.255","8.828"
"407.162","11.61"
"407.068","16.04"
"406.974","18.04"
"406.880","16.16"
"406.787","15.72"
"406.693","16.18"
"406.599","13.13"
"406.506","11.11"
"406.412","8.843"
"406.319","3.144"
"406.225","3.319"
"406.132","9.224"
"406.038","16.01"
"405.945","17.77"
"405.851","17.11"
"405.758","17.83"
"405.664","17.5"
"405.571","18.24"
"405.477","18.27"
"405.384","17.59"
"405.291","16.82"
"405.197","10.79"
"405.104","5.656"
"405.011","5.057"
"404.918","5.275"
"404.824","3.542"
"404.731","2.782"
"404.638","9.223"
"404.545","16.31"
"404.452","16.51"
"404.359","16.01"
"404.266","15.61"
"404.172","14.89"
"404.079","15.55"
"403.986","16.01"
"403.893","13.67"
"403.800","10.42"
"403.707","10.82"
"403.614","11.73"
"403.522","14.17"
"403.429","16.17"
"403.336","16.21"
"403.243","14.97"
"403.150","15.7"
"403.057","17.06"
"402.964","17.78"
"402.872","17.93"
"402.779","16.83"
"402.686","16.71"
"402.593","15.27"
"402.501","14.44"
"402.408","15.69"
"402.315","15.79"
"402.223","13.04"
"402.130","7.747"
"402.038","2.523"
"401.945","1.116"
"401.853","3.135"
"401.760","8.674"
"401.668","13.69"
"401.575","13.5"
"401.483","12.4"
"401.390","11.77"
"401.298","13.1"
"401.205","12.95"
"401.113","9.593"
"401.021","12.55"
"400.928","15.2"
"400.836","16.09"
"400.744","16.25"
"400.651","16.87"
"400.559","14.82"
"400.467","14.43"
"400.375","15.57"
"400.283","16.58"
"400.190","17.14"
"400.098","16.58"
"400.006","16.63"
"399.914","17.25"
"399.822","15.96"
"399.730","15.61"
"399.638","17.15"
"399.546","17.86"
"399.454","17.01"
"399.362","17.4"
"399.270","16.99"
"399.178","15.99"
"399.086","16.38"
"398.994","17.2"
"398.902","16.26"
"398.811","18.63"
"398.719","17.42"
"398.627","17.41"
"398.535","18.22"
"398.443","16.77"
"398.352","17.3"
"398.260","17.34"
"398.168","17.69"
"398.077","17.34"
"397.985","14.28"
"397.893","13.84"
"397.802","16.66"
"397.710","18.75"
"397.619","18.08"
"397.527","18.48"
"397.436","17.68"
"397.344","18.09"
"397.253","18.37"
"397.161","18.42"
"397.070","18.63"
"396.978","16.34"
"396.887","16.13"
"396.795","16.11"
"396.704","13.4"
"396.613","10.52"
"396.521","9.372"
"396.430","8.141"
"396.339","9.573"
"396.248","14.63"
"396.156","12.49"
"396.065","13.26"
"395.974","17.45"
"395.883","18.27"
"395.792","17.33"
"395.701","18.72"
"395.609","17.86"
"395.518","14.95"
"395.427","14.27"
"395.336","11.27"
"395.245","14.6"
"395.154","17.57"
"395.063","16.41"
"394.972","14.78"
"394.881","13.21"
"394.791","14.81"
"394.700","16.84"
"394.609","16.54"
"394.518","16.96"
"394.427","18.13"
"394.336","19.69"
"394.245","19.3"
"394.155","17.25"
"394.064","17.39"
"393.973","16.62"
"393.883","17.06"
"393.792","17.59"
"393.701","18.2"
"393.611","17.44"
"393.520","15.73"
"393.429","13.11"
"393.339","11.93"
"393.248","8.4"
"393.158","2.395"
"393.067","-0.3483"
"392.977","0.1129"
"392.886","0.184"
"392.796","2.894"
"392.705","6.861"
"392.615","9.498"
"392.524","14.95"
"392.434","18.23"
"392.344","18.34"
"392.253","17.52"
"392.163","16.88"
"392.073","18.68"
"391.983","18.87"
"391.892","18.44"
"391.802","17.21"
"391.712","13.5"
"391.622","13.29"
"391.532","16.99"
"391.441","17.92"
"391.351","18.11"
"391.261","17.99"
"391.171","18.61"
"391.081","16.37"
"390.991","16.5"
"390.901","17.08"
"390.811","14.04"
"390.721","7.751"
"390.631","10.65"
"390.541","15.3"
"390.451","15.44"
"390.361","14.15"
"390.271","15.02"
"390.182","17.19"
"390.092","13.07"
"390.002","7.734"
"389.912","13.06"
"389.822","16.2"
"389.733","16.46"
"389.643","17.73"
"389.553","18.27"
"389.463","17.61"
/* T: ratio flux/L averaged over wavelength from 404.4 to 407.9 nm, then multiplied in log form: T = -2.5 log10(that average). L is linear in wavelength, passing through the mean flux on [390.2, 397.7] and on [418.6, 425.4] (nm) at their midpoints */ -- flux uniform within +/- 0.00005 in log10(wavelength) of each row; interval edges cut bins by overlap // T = 0.19 mag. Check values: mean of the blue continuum 14.7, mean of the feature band 12.1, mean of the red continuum 13.9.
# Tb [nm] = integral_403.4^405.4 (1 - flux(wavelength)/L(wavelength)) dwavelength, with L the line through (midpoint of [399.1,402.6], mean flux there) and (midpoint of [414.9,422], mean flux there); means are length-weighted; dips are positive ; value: 0.28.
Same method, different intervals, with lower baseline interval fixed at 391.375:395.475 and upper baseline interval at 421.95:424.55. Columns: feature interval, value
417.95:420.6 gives 0.704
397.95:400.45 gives -0.426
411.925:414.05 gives -0.059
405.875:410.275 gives 0.447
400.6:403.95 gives 0.329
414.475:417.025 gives -0.171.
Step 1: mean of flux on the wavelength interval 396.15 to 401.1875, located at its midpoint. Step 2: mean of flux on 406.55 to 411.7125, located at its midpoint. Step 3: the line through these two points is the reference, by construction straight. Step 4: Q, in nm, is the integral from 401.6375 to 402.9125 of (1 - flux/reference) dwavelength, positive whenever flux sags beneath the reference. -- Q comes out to 0.33 nm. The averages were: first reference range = 15.9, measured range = 11.6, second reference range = 15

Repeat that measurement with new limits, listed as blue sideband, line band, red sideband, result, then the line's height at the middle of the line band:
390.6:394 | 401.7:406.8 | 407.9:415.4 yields 0.799 nm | 15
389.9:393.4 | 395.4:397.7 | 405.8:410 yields -0.431 nm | 13.1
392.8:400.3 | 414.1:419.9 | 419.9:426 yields 0.250 nm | 14.9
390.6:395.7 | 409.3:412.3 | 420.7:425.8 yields -0.285 nm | 14.9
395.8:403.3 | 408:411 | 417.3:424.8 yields -0.115 nm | 14.4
